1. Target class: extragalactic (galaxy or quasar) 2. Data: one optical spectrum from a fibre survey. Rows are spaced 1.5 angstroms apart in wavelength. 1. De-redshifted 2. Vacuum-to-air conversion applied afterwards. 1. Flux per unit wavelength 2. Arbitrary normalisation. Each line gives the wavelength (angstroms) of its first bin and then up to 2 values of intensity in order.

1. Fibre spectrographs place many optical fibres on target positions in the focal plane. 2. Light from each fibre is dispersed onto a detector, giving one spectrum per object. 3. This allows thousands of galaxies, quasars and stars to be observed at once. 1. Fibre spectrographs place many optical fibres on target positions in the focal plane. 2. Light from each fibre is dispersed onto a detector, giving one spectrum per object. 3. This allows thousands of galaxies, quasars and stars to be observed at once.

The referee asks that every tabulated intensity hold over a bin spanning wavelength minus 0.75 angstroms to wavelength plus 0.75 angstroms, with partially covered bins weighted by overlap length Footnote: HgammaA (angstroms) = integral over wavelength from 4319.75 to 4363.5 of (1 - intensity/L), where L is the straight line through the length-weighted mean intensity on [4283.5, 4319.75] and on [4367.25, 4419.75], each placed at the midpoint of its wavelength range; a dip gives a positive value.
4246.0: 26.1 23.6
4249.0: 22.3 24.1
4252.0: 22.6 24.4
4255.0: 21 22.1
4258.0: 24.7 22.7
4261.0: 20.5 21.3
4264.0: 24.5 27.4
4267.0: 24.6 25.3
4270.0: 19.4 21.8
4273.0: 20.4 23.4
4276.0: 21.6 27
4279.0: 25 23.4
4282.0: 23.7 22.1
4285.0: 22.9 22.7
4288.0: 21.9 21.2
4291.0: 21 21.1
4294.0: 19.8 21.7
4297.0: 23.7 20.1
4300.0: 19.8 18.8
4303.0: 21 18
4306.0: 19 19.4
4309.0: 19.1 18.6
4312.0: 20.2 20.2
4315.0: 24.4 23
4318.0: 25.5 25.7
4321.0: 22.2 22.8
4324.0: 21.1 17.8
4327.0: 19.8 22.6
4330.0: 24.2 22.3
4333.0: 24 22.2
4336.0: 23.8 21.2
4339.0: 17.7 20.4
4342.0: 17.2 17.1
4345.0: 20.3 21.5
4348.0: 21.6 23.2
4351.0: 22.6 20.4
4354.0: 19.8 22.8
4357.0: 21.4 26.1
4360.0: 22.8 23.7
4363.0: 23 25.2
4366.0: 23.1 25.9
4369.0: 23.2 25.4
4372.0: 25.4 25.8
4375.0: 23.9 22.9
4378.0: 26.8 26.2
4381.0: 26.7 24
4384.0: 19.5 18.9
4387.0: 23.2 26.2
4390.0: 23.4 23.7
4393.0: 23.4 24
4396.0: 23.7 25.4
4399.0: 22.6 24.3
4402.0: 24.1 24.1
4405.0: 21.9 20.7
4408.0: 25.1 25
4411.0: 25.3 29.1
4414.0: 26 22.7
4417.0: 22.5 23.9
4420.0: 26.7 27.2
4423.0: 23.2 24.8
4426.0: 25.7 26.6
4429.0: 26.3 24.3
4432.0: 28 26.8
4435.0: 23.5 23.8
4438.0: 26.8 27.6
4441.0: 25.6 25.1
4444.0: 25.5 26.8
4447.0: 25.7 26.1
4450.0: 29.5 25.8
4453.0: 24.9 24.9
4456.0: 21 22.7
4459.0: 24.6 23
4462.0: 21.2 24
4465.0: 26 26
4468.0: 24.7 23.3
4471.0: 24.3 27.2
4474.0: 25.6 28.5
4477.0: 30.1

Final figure 1.6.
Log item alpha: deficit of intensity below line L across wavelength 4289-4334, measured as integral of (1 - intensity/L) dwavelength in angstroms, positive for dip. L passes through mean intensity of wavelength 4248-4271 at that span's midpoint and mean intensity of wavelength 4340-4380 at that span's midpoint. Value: 3.35 angstroms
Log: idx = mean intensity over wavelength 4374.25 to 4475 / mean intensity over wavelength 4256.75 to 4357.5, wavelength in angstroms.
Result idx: 1.14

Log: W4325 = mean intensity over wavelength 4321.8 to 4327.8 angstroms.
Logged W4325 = 20.4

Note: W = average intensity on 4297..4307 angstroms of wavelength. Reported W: 19.8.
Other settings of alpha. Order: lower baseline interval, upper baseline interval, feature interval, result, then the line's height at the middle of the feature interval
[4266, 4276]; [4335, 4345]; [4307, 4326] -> -0.9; 20.7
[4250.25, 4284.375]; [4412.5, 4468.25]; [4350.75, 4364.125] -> 0.9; 24.2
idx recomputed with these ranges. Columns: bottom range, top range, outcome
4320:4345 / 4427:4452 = 1.24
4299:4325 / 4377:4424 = 1.15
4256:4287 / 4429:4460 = 1.10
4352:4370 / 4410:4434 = 1.10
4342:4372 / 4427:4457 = 1.14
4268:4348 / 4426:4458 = 1.19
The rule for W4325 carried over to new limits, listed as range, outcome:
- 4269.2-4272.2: 20.7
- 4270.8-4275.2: 21.8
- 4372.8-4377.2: 24.2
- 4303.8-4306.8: 18.5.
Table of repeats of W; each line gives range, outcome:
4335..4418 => 23.2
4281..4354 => 21.3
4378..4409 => 23.6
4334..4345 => 19.9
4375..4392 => 23.8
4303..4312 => 19.1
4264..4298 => 22.8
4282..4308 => 20.9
